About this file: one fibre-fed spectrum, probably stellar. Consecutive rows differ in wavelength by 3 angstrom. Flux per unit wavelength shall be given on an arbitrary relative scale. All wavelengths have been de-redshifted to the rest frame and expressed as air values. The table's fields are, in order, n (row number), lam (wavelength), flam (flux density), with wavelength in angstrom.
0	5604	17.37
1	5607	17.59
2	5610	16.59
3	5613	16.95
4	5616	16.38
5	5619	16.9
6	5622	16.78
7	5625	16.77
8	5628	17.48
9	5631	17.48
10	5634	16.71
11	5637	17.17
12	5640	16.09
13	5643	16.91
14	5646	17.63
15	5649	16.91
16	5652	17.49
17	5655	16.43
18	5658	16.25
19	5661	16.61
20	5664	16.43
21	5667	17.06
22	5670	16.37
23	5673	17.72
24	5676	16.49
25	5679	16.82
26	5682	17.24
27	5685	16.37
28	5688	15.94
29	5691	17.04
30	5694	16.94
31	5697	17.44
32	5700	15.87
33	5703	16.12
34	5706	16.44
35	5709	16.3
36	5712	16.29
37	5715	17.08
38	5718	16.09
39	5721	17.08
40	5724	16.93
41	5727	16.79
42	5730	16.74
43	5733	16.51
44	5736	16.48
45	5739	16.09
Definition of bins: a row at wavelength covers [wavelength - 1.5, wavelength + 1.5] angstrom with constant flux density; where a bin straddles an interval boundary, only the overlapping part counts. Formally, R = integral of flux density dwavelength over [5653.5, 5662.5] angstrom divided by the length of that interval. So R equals 16.4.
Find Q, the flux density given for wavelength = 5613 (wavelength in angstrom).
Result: 16.95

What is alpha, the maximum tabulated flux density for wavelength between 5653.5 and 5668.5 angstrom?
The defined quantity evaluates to 17.06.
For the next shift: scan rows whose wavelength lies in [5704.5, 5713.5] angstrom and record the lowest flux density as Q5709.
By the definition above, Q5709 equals 16.29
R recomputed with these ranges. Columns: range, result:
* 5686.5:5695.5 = 16.6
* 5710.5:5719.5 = 16.5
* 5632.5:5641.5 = 16.7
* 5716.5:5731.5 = 16.7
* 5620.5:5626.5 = 16.8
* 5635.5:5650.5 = 16.9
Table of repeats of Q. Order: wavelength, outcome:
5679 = 16.82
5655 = 16.43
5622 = 16.78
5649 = 16.91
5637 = 17.17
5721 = 17.08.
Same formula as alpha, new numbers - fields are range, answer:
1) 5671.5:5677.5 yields 17.72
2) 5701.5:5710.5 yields 16.44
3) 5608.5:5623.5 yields 16.95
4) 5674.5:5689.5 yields 17.24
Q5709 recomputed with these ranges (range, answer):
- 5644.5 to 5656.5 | 16.43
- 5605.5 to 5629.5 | 16.38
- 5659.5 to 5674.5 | 16.37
